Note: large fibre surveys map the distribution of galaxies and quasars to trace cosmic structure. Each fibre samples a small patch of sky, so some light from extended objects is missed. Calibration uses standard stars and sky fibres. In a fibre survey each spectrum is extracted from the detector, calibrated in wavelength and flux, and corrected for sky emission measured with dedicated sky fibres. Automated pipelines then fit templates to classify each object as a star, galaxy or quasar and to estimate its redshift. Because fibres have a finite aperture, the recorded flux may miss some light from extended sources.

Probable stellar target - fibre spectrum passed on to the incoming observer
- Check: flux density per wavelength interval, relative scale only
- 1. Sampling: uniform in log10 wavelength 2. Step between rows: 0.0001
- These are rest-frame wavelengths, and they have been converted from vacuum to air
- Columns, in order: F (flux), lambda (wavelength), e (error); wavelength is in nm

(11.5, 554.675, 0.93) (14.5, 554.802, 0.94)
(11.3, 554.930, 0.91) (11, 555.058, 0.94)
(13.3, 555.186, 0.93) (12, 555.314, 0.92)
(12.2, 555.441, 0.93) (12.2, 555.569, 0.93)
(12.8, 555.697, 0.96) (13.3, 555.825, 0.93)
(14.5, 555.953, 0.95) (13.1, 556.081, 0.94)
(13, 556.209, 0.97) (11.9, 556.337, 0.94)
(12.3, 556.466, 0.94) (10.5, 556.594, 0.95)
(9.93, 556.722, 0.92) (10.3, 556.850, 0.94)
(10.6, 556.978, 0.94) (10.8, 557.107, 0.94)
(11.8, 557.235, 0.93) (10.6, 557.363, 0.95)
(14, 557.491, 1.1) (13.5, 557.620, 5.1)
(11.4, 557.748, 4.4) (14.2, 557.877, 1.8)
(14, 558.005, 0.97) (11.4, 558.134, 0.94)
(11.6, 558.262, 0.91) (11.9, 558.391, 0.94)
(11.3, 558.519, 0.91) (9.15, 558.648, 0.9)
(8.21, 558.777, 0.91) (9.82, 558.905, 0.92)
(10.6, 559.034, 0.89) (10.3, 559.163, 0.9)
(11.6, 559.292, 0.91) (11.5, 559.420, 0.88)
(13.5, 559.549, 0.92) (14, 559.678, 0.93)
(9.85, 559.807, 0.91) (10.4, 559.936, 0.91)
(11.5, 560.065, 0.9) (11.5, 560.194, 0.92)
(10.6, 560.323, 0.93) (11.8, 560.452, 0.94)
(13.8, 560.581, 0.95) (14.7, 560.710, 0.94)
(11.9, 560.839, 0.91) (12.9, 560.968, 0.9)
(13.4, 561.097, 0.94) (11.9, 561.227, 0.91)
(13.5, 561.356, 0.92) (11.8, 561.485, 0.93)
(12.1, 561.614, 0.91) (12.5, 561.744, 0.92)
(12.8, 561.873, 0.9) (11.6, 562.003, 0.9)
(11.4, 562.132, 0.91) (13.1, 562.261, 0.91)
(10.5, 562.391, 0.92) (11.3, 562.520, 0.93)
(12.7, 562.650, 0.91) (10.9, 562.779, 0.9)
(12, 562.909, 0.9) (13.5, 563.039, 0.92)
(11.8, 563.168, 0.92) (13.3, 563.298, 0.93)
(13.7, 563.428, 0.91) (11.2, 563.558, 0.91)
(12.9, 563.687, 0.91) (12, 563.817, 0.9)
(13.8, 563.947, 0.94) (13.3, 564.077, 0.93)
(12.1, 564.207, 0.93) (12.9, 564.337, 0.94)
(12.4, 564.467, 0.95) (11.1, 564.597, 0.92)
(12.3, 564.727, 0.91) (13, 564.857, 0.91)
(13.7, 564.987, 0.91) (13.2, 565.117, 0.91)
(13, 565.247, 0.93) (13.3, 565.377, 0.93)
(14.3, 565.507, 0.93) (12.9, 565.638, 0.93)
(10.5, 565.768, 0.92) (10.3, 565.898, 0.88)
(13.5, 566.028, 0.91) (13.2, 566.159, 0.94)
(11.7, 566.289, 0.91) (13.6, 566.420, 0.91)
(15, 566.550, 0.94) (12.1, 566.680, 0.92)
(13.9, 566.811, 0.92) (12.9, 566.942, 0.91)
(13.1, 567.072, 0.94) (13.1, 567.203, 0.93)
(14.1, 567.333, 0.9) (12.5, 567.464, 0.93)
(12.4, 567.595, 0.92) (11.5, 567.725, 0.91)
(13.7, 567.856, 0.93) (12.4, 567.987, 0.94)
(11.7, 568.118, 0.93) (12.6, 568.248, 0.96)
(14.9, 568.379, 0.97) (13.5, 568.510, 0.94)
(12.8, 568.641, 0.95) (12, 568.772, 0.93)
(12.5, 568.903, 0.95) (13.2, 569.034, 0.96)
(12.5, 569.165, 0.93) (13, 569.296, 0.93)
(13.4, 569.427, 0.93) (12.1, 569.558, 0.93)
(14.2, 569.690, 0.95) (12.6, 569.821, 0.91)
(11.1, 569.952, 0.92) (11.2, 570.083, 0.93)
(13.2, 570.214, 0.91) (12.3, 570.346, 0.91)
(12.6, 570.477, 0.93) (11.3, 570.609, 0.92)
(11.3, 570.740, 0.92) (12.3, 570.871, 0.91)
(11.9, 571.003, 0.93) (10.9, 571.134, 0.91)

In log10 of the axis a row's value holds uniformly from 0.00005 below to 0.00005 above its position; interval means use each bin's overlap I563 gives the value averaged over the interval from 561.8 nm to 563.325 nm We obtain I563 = 12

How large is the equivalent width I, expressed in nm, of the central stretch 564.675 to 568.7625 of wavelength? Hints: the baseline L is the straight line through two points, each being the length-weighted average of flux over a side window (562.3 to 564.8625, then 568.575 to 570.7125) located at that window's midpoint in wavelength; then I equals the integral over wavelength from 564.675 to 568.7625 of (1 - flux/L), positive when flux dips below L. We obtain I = -0.17 nm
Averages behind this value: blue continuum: 12.3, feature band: 12.9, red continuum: 12.5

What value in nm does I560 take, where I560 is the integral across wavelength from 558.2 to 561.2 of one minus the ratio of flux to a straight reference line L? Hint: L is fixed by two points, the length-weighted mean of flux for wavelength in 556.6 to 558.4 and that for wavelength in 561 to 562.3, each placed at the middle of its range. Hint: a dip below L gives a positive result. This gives 0.142 nm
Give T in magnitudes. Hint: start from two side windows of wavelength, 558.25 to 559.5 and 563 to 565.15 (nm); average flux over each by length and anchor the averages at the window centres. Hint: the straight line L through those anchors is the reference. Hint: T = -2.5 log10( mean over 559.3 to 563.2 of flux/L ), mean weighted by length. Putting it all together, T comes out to -0.06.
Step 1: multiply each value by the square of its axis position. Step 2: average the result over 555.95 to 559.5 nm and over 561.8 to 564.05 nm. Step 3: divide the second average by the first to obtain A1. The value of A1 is 1.09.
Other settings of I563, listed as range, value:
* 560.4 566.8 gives 12.6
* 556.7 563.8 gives 11.9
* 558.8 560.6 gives 11.4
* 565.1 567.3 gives 12.9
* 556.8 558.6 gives 11.9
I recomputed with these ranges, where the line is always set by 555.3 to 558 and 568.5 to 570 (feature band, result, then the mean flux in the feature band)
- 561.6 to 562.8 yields 0.049 nm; 11.9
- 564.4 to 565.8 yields -0.022 nm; 12.8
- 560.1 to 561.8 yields -0.014 nm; 12.5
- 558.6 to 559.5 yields 0.150 nm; 10.2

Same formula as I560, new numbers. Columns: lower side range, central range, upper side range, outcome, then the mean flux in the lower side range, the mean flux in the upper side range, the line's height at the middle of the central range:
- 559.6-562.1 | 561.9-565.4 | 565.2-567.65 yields 0.04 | 12.2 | 12.9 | 12.6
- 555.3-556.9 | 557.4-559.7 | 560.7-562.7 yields 0.10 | 12.2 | 12.3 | 12.2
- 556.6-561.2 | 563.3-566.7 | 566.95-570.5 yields -0.11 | 11.7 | 12.8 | 12.3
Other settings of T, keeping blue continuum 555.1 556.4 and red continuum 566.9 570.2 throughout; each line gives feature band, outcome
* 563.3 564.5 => 0.00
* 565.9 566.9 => -0.03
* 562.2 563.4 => 0.05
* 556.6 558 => 0.09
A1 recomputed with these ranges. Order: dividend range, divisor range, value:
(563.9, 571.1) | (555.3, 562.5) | 1.10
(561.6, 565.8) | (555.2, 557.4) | 1.07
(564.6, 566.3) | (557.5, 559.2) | 1.14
